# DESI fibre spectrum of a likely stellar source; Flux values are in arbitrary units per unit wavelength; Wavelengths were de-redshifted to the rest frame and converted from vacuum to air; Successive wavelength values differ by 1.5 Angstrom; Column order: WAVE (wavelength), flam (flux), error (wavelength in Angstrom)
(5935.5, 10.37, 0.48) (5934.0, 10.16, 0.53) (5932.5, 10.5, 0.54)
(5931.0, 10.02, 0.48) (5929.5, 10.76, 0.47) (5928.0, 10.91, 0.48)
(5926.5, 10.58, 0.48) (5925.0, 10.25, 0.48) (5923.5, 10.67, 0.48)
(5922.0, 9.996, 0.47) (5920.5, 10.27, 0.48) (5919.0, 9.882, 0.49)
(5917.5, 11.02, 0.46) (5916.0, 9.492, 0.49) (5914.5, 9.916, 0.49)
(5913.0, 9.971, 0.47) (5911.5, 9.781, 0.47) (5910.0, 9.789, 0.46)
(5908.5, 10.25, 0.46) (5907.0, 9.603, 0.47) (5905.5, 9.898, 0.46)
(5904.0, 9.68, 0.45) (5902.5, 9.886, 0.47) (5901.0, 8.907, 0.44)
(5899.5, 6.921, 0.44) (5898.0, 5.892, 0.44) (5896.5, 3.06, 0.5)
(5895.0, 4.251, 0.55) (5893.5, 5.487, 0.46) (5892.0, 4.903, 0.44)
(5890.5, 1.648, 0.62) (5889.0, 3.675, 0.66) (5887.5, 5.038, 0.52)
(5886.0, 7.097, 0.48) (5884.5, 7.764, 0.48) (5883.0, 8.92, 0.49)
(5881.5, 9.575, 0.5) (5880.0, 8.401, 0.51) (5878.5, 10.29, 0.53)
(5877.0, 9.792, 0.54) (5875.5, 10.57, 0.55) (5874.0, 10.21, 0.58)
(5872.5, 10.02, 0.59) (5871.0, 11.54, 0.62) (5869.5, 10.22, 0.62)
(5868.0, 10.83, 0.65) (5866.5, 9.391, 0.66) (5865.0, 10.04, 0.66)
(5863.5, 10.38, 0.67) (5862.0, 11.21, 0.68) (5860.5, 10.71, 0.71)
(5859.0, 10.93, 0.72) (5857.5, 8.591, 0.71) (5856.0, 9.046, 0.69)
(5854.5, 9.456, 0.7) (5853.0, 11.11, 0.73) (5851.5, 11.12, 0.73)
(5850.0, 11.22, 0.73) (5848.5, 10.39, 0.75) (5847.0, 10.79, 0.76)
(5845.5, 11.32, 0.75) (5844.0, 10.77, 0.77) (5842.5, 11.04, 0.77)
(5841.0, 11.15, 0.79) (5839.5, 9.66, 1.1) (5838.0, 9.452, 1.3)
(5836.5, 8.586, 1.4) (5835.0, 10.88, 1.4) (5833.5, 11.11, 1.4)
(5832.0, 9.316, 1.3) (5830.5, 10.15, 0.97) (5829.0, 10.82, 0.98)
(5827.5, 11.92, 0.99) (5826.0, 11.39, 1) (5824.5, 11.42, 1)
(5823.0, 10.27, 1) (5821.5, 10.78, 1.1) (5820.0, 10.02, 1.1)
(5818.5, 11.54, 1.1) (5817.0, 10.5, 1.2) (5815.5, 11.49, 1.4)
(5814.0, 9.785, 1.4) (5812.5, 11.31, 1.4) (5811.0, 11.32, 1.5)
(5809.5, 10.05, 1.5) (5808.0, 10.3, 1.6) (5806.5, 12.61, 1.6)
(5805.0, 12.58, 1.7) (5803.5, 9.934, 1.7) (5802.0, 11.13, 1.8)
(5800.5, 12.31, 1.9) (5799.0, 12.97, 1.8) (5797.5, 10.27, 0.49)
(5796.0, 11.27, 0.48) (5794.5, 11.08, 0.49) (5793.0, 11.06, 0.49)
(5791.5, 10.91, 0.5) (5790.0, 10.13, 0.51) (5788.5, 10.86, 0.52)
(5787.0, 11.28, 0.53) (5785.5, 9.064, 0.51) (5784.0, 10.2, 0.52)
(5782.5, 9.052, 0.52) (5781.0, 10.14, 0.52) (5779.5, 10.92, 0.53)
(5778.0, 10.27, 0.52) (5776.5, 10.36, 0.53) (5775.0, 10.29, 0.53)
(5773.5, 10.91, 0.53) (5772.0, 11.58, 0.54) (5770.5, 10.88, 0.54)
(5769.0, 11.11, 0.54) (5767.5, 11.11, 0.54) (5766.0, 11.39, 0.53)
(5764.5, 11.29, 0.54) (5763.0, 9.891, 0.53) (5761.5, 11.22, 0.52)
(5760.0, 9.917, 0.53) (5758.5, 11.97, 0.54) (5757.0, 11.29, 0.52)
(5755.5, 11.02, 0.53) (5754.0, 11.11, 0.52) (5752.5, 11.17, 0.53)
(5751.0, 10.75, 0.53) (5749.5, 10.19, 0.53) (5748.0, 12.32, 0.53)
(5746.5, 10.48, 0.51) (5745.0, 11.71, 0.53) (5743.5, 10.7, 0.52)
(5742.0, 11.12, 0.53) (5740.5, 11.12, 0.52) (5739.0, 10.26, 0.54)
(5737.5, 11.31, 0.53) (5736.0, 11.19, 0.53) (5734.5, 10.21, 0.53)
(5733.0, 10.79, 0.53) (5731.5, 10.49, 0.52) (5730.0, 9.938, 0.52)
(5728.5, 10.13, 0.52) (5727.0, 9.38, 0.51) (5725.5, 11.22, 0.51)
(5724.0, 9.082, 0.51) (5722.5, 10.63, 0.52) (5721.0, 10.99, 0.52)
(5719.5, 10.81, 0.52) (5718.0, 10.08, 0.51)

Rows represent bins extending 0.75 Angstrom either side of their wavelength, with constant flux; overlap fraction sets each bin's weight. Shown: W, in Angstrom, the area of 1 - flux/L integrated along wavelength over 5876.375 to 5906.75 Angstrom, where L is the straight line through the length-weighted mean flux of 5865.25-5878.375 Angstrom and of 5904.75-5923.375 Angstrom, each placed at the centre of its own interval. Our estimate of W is 9.2 Angstrom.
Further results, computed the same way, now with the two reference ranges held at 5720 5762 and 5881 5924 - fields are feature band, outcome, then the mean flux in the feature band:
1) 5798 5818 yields -3.3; 11.2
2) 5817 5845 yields -4.1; 10.6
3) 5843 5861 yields -3.2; 10.5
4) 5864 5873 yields -1.8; 10.4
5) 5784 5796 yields -0.9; 10.6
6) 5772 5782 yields -0.4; 10.5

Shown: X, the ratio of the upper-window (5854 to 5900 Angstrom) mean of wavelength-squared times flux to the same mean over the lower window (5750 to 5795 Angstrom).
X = 0.8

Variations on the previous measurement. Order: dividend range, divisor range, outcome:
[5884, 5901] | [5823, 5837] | 0.50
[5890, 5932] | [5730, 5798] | 0.85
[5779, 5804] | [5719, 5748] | 1.03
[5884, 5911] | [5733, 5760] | 0.66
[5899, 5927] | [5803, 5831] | 0.93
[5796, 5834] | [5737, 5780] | 1.03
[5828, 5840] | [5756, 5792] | 0.96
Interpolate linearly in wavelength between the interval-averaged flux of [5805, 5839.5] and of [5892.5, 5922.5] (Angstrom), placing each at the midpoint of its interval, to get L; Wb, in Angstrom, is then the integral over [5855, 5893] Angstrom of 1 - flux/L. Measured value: 2.8 Angstrom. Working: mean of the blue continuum 10.7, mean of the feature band 8.81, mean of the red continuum 8.66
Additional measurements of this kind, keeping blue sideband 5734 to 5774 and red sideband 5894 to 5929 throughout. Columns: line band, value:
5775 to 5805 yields -0.4 Angstrom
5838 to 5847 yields -0.6 Angstrom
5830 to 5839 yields 0.1 Angstrom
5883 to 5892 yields 3.9 Angstrom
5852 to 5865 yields -0.5 Angstrom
